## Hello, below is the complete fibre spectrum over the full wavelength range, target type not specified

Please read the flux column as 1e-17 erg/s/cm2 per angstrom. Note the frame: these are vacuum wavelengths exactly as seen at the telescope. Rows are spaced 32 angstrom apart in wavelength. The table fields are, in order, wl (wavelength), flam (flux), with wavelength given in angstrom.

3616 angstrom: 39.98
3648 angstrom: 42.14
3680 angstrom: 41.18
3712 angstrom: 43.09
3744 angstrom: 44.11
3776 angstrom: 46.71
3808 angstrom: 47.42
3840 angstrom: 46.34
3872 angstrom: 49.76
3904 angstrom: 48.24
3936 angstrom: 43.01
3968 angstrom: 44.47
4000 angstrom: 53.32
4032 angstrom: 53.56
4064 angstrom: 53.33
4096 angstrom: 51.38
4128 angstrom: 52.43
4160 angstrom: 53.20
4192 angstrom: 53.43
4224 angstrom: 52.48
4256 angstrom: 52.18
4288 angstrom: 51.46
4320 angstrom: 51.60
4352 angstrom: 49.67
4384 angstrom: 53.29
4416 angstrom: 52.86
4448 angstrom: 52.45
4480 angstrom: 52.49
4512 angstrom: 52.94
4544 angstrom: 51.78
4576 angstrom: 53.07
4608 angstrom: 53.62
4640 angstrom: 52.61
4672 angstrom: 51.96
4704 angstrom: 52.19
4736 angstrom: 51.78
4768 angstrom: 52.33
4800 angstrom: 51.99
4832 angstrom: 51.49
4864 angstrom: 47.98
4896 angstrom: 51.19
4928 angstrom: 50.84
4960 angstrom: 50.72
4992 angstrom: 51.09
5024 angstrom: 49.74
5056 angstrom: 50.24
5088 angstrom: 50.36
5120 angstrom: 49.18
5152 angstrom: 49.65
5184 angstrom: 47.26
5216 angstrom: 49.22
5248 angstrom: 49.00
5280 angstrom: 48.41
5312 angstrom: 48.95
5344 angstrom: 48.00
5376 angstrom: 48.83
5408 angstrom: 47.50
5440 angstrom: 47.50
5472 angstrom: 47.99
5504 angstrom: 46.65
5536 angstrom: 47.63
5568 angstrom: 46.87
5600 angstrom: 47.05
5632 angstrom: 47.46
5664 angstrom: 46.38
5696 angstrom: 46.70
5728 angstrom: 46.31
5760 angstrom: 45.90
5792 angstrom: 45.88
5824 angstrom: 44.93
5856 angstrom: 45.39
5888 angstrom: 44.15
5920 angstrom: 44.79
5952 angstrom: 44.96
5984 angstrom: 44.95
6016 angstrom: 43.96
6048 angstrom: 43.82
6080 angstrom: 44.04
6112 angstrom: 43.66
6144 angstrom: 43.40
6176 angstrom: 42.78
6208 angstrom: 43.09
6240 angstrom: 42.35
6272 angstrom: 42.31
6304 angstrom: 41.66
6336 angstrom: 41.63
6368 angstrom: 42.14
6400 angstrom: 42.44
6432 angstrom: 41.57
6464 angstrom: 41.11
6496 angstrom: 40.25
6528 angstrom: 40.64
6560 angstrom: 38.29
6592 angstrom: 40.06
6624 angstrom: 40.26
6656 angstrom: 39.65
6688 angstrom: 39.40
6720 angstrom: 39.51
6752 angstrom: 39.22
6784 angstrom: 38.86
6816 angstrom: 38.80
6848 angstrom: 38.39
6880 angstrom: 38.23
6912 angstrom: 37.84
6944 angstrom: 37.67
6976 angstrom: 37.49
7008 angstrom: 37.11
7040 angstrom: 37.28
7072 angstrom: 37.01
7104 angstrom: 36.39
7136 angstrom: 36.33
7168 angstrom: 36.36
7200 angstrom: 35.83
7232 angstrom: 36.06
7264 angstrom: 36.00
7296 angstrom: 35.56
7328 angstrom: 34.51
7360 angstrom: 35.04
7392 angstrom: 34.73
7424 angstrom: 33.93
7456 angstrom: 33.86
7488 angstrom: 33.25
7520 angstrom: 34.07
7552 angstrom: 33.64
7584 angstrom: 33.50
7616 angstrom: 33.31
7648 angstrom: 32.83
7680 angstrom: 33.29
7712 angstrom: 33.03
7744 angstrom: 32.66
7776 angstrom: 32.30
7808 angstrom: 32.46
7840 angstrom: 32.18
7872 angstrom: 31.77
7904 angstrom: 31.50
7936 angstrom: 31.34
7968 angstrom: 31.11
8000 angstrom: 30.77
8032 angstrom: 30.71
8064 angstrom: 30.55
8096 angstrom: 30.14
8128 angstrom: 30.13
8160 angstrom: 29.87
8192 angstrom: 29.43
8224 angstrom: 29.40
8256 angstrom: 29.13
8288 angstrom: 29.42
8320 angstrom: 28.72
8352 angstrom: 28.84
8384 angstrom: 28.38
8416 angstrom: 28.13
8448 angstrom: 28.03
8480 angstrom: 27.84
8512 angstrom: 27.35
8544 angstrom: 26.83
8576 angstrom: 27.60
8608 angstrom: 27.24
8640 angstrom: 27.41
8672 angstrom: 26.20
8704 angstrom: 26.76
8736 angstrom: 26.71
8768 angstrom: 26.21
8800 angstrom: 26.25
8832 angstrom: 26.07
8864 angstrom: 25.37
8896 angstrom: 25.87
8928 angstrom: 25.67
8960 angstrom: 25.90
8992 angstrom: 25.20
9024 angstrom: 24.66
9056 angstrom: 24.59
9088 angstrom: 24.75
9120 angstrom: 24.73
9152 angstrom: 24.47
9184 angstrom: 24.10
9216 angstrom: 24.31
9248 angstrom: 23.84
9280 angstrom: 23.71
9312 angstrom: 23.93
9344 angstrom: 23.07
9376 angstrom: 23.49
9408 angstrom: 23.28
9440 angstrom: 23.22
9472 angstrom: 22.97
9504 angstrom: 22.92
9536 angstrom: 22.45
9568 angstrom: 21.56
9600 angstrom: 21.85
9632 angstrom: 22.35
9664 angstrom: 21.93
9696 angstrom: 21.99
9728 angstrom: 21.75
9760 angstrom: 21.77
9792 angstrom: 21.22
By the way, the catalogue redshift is 0.000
